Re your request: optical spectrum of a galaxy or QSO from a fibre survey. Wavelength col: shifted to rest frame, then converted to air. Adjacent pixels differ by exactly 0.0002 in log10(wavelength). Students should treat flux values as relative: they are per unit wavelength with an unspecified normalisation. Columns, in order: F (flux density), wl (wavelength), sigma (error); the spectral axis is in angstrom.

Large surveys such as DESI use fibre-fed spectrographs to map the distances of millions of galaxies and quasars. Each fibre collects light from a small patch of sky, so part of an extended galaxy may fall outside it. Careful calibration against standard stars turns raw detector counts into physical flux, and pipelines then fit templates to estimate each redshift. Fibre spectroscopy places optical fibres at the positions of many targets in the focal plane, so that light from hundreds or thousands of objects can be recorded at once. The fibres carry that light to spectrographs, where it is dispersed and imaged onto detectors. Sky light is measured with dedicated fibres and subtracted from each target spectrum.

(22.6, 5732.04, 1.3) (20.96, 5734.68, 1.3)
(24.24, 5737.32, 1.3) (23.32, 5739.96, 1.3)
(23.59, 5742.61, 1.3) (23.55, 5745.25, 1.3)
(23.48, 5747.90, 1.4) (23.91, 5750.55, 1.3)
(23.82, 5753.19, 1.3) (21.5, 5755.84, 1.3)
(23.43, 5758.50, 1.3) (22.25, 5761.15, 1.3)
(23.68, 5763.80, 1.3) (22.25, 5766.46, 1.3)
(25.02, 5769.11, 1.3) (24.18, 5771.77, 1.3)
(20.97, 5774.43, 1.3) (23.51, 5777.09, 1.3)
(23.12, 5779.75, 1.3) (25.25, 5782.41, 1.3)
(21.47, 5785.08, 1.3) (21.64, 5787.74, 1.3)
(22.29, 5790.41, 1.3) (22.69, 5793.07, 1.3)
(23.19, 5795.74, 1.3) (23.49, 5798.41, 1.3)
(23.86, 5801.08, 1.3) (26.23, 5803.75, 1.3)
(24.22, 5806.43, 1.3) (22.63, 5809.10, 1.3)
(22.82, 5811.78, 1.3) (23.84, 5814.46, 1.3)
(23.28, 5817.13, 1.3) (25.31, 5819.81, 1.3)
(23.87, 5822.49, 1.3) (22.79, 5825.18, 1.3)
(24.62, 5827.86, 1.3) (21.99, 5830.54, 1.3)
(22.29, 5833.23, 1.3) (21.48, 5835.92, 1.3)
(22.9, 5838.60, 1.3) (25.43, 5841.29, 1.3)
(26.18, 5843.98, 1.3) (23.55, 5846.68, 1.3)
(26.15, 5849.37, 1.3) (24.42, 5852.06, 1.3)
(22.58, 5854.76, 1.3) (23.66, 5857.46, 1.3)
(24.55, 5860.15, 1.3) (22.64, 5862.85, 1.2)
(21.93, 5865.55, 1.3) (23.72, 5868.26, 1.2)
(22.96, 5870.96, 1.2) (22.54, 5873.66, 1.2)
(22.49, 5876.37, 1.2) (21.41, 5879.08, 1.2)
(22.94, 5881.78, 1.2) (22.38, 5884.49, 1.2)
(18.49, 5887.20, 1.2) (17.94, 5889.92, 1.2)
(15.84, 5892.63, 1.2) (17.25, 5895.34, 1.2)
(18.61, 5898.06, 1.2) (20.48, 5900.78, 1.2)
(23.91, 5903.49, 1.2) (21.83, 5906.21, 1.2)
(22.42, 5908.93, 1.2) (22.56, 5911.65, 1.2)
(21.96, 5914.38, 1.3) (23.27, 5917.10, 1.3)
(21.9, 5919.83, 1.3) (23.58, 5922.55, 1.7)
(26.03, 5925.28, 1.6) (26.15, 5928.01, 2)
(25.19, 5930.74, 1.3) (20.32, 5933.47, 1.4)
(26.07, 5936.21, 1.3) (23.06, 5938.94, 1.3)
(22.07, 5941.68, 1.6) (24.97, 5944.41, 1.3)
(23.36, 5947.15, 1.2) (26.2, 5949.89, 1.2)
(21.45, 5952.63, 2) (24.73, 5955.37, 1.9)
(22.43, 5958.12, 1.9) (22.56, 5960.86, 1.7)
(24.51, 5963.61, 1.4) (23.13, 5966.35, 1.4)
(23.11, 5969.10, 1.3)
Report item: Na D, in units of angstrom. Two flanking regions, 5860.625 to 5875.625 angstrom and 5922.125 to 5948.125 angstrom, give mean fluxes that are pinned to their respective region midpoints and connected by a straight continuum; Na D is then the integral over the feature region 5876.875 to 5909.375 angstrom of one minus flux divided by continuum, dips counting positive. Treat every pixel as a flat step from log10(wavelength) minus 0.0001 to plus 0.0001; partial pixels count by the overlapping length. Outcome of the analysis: 4.2 angstrom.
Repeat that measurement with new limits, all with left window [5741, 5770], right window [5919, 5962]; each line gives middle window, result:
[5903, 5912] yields 0.43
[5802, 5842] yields -0.14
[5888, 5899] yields 2.90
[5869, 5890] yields 1.74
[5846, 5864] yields -0.31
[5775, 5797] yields 0.51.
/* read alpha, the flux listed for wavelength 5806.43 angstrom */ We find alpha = 24.22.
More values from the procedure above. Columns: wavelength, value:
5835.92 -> 21.48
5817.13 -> 23.28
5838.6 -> 22.9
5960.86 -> 22.56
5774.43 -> 20.97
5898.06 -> 18.61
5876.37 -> 22.49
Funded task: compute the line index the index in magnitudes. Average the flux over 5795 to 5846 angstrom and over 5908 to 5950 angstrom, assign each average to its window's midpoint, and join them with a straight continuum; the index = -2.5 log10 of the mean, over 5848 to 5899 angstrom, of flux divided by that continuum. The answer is 0.093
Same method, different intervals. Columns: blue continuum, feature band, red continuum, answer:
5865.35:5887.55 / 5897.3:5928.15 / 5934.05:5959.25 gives 0.017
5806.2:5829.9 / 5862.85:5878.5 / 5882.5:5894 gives -0.130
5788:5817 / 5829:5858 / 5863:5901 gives -0.080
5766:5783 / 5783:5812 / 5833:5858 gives 0.019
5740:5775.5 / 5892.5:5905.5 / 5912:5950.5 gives 0.201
